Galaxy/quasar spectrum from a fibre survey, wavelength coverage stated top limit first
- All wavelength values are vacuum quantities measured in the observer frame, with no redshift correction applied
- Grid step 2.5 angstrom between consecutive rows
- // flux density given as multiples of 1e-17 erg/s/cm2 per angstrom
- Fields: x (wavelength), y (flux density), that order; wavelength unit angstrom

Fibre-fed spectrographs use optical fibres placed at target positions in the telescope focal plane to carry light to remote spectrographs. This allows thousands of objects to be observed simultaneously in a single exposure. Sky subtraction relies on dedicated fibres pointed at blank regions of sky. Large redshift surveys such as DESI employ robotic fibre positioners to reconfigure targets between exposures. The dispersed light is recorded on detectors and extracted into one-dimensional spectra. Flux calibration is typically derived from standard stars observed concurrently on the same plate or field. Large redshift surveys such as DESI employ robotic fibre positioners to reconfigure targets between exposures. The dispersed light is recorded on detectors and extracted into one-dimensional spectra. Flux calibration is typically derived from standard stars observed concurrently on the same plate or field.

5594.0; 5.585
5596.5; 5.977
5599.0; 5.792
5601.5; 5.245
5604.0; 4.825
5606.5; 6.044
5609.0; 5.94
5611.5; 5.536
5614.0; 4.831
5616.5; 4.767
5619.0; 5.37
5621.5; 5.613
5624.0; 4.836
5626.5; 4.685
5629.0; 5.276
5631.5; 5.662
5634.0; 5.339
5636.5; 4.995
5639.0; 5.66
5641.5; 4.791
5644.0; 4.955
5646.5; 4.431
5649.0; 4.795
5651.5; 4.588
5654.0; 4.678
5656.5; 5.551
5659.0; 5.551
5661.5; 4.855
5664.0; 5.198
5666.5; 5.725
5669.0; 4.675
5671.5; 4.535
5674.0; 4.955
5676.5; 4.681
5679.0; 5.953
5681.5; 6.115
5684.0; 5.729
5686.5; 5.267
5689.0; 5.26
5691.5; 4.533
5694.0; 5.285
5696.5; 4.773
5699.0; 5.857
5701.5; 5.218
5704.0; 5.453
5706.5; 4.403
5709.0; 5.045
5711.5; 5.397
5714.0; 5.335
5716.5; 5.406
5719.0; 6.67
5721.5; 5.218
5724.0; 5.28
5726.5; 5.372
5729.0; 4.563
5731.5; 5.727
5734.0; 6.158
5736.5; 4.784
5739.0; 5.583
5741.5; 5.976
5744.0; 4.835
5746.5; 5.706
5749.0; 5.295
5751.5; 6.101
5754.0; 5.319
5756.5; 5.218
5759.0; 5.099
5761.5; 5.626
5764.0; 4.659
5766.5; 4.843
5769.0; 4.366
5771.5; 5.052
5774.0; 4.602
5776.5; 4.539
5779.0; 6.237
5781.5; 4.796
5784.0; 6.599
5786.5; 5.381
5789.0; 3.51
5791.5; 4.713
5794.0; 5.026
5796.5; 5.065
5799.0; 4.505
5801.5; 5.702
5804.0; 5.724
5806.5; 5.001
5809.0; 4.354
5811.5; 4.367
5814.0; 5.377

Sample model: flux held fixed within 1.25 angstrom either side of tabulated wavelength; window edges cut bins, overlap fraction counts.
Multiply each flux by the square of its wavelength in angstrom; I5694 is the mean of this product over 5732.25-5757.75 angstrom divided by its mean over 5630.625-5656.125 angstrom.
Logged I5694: 1.14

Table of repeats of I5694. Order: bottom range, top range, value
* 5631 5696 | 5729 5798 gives 1.05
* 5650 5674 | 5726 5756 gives 1.11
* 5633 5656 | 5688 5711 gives 1.05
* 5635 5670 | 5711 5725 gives 1.13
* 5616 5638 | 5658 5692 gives 1.02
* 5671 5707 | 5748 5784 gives 1.02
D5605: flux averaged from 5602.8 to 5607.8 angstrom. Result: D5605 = 5.45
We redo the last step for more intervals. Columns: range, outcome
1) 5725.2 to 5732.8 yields 5.23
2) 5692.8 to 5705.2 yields 5.32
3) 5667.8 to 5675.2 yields 4.72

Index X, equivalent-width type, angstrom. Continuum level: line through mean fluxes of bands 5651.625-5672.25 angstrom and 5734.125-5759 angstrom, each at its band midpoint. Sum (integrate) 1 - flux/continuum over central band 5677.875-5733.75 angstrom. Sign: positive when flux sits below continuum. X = -1.1 angstrom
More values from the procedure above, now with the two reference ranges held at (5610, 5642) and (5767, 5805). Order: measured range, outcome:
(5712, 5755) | -3.3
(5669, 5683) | -0.2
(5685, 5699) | 0.1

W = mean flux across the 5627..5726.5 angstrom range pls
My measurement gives 5.21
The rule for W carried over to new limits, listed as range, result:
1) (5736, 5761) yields 5.42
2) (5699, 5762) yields 5.4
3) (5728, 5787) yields 5.3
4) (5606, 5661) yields 5.16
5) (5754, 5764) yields 5.23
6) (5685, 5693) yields 5.05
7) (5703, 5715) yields 5.12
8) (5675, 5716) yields 5.27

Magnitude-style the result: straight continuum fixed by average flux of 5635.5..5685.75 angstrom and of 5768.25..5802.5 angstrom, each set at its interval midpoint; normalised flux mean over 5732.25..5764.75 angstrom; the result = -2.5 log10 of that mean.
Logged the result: -0.08 mag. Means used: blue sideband 5.12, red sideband 5.01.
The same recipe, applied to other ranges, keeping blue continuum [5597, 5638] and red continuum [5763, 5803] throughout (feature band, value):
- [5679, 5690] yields -0.093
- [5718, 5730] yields -0.065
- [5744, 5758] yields -0.085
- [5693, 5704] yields -0.032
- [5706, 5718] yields -0.015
